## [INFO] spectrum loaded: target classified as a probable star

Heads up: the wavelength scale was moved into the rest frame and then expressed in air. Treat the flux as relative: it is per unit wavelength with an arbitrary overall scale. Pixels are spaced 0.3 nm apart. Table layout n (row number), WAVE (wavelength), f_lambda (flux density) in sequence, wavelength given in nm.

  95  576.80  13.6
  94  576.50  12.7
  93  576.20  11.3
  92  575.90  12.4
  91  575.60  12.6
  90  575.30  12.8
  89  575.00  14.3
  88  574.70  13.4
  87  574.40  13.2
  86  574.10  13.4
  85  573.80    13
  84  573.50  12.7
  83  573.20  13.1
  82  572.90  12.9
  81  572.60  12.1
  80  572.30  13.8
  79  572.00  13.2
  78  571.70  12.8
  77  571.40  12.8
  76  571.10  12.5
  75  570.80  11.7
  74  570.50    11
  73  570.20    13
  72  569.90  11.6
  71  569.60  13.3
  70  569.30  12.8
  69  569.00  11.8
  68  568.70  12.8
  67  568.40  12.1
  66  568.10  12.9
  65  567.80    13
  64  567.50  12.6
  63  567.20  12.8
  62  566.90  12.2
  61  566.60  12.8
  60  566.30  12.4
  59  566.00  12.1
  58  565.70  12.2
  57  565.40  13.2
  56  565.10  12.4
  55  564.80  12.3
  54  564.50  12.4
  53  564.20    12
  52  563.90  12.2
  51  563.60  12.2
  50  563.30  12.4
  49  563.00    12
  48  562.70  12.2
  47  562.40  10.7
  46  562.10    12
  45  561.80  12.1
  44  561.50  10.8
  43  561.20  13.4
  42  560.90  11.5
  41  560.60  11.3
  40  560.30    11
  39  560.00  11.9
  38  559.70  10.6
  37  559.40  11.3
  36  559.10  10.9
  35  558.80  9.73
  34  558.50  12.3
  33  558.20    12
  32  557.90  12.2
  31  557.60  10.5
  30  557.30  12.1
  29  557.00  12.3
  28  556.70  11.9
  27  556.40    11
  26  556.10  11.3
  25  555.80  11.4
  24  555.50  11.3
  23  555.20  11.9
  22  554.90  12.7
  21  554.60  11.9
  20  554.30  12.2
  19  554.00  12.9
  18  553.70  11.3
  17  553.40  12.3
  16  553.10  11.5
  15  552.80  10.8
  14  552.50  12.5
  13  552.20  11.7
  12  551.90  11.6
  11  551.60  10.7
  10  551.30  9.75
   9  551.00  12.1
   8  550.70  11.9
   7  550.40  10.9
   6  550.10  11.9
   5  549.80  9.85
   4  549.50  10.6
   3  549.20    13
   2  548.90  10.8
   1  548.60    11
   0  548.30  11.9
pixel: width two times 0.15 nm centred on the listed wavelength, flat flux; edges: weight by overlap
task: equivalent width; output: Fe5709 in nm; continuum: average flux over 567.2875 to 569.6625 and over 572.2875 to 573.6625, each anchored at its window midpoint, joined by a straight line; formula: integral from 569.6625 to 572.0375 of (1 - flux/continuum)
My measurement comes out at 0.08 nm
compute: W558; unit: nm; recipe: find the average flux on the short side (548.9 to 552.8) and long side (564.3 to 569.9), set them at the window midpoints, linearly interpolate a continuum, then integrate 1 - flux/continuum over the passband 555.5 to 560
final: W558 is 0.163 nm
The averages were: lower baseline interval 11.3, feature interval 11.4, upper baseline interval 12.5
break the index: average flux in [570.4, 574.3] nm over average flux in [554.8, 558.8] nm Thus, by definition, 1.09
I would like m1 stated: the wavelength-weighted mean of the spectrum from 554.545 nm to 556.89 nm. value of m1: 11.7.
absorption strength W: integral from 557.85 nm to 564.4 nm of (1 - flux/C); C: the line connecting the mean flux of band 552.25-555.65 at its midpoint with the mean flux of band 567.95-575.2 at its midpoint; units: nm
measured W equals 0.32 nm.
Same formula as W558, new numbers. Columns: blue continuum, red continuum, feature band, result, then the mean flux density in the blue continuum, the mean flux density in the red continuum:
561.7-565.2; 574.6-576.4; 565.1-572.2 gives -0.08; 12.1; 12.8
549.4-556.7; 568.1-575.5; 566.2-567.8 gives -0.02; 11.5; 12.8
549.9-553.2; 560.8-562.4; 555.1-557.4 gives -0.01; 11.4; 11.9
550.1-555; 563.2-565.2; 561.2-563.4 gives 0.06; 11.7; 12.3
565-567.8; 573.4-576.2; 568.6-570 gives 0.02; 12.6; 13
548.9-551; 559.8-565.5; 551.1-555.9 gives -0.05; 11.4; 12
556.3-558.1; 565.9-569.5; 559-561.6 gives 0.11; 11.7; 12.5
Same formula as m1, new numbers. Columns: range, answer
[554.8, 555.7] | 11.9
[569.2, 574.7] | 12.7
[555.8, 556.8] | 11.4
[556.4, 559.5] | 11.5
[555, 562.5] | 11.5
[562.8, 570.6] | 12.4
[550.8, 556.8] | 11.6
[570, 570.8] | 11.9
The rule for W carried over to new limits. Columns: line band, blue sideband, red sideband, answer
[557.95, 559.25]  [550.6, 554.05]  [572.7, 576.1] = 0.072 nm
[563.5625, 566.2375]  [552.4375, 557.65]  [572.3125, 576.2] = 0.009 nm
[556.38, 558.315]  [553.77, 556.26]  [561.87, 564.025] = 0.029 nm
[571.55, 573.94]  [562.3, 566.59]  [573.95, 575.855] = 0.014 nm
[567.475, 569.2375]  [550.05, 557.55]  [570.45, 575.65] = 0.007 nm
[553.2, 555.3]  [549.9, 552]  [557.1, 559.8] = -0.167 nm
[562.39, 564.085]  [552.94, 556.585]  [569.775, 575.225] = 0.032 nm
